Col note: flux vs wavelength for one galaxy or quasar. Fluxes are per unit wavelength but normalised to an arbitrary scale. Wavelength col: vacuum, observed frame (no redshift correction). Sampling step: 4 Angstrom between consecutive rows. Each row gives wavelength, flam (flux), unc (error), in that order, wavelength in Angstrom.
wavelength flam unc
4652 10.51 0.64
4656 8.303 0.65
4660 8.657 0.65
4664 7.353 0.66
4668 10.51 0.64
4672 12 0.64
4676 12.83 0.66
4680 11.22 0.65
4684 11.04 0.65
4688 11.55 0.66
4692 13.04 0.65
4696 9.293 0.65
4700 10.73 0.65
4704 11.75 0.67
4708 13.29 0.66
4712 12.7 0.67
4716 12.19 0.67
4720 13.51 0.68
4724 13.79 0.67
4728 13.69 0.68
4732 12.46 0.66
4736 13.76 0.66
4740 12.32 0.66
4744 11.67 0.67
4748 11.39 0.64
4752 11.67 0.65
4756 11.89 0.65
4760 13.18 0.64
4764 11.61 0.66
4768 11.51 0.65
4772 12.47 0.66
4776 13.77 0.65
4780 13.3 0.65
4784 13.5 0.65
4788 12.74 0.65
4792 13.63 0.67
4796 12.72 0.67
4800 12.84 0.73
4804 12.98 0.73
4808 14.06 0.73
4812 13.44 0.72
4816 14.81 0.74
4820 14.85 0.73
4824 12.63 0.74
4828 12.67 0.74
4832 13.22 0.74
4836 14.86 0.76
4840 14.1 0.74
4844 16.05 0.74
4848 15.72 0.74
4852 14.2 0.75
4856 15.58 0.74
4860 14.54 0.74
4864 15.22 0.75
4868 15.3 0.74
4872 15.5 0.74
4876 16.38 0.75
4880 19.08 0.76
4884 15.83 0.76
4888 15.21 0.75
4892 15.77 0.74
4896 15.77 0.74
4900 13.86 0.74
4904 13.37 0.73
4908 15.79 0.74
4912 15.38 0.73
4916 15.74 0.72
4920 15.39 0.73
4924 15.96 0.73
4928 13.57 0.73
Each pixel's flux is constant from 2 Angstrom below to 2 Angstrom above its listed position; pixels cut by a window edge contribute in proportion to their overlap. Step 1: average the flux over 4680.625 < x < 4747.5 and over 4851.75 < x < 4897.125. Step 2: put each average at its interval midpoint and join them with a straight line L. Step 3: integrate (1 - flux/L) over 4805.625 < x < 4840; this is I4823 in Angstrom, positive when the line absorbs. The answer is 1.9 Angstrom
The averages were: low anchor 12.3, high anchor 15.8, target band 13.8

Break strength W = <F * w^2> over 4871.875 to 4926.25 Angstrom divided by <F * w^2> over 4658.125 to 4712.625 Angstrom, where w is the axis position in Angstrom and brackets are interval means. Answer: 1.54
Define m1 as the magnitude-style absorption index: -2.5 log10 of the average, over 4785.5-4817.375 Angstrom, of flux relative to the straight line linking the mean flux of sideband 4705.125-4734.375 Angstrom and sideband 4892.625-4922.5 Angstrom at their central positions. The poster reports 0.045 mag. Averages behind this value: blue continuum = 13.1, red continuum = 15.1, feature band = 13.4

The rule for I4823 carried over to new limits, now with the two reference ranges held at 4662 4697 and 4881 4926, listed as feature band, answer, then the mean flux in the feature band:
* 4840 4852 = -0.9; 15.3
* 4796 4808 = 0.3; 13.1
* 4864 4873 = -0.4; 15.3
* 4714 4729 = -1.8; 13.3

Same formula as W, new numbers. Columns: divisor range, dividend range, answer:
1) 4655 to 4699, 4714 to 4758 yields 1.22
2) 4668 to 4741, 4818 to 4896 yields 1.32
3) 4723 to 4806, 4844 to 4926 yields 1.28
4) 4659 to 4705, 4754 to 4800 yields 1.22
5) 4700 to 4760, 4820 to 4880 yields 1.25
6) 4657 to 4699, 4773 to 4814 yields 1.30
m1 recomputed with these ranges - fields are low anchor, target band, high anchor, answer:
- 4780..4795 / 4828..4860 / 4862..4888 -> 0.03 mag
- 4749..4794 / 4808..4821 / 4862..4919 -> -0.05 mag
